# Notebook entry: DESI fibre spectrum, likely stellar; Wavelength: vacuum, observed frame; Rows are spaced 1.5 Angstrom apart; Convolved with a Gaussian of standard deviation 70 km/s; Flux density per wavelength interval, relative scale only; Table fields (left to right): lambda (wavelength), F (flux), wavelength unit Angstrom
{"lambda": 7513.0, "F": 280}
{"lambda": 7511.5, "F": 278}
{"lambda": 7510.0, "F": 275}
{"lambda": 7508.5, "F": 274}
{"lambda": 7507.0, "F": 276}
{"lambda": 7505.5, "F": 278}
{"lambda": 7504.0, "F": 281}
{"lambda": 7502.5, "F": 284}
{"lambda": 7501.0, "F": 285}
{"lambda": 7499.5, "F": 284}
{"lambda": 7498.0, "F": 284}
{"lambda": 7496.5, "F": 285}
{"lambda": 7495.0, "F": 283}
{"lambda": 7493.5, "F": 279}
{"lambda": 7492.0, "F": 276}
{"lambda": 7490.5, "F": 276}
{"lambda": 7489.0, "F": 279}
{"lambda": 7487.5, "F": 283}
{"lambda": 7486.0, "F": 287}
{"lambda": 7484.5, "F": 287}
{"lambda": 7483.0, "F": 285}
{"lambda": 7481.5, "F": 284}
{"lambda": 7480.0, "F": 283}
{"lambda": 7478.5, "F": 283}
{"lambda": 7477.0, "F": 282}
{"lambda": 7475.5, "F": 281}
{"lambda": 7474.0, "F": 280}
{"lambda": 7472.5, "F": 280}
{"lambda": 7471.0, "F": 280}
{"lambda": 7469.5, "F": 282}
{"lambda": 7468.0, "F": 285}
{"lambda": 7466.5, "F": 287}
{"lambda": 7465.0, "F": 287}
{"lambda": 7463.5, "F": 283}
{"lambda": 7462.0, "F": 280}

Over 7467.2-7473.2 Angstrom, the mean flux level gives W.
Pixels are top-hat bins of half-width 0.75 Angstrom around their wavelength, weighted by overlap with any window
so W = 282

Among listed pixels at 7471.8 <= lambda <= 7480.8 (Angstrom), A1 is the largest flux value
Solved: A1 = 283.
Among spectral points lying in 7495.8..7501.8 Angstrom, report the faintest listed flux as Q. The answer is 284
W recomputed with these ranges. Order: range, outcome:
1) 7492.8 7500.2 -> 283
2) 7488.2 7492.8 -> 277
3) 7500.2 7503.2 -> 284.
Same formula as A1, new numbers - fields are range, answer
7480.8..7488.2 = 287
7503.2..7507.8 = 281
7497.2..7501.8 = 285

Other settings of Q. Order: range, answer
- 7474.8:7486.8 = 281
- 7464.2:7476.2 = 280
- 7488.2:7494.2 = 276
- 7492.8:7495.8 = 279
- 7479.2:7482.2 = 283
